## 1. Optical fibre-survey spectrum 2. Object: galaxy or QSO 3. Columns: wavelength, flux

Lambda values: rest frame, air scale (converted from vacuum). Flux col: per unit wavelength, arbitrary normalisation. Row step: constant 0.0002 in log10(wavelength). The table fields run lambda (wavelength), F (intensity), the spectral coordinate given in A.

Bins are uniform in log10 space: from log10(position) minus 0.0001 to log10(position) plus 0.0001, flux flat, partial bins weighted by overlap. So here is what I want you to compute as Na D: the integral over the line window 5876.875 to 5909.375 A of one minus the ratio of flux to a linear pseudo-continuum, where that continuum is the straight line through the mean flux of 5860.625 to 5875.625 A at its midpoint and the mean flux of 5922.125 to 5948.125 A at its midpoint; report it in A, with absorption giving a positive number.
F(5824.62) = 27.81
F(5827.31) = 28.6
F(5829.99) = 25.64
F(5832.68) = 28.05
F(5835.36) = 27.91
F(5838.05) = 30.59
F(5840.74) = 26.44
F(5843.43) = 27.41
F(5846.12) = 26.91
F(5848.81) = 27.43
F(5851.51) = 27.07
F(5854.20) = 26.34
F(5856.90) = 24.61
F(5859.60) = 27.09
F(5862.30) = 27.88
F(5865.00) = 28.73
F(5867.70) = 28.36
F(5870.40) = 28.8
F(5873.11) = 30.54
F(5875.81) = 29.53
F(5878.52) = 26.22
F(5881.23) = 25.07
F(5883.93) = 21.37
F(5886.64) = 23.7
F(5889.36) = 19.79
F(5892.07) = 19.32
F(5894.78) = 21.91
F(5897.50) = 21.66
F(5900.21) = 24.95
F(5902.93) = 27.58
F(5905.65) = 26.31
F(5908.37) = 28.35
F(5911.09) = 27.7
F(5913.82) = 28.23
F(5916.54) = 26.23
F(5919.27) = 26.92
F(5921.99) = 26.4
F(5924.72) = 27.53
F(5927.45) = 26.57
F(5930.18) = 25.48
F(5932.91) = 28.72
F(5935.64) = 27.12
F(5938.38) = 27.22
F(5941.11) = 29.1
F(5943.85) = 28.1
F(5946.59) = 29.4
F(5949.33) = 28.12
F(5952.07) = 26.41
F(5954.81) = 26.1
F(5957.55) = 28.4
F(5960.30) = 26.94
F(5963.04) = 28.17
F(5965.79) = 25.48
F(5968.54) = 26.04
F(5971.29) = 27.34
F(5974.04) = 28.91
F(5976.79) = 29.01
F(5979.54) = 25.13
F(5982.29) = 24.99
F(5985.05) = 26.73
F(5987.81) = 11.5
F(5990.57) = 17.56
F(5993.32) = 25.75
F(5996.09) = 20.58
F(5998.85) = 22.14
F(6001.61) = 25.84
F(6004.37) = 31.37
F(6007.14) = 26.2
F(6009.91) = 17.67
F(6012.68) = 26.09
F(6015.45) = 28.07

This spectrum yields 5.2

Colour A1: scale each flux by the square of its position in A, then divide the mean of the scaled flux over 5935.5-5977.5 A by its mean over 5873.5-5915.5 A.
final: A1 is 1.1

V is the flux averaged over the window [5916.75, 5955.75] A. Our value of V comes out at 27.4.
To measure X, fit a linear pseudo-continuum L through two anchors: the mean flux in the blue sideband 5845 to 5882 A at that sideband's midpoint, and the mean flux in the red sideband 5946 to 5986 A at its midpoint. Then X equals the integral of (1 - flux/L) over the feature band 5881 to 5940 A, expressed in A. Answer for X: 4.15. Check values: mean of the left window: 27.5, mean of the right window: 27.1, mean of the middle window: 25.4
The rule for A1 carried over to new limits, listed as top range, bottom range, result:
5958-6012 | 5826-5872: 0.94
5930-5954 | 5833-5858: 1.05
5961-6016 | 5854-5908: 1.00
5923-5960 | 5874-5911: 1.14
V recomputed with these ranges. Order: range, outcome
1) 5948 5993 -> 25.4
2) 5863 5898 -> 25.1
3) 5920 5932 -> 26.6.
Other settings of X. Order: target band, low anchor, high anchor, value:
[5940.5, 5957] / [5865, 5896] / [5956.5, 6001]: -2.02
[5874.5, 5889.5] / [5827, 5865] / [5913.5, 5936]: 1.39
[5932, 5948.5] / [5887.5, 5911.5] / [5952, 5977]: -1.40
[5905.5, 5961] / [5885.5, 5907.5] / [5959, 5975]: -4.82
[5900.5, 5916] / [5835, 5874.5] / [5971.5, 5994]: -0.76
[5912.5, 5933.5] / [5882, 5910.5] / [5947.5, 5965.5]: -1.40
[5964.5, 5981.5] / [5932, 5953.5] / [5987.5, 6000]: -2.64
